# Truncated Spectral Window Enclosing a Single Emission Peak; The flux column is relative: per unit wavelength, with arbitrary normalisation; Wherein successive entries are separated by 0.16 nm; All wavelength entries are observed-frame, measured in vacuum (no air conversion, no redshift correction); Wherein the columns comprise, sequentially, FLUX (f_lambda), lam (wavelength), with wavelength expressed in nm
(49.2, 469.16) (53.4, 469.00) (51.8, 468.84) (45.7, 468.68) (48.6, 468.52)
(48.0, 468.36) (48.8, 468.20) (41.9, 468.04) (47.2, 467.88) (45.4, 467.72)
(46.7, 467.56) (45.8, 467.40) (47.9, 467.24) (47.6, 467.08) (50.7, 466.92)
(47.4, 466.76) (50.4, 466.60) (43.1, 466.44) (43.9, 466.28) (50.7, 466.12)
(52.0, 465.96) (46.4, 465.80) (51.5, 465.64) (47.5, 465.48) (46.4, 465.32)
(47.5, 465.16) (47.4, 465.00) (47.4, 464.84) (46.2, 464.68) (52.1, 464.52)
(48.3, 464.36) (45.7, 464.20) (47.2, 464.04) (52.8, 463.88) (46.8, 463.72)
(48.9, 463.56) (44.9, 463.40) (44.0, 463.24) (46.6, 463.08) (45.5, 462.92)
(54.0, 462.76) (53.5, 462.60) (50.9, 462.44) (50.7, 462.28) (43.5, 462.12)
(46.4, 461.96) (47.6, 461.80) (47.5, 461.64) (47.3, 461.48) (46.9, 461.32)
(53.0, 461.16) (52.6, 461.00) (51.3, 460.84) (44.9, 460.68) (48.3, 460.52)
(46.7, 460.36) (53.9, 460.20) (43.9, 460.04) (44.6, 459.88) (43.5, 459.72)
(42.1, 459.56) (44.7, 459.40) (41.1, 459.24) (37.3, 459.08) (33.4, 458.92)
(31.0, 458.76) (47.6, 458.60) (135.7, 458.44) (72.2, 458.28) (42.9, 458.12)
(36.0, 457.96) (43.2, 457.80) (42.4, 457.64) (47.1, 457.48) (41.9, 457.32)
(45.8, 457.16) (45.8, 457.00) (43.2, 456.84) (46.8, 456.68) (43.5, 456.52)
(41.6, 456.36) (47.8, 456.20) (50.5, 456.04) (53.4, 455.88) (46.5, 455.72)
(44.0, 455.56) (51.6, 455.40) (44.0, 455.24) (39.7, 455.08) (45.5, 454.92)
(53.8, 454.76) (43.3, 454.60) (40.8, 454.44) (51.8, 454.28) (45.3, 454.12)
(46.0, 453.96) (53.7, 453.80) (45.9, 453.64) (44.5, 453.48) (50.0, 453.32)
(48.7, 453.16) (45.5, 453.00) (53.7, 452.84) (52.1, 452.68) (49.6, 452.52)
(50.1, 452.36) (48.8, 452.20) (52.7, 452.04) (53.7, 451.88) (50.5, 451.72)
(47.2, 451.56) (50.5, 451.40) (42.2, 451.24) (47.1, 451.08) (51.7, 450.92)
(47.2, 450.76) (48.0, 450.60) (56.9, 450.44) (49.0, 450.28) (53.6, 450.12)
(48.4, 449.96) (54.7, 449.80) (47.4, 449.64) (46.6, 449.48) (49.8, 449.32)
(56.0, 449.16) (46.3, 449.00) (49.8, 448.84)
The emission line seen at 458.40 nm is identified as H-gamma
